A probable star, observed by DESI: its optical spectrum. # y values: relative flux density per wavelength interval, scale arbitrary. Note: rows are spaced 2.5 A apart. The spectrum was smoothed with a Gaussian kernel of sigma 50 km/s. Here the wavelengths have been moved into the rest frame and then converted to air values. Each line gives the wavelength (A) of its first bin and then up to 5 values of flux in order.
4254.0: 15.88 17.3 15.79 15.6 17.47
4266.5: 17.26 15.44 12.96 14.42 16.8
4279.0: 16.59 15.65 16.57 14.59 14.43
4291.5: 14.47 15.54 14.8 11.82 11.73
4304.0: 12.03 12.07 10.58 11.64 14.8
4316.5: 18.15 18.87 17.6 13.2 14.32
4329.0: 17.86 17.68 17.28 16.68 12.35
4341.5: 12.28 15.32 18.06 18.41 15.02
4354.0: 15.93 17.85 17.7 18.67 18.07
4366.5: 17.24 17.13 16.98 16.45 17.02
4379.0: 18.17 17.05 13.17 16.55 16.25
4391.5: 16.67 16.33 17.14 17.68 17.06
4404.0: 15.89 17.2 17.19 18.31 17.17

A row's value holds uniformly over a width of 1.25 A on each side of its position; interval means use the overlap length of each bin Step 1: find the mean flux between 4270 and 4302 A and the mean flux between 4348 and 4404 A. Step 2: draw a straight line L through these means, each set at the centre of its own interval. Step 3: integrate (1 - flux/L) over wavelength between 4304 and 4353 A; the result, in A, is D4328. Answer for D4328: 1.5 A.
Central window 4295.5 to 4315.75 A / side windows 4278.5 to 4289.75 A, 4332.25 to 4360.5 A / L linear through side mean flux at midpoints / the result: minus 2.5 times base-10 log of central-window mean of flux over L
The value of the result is 0.25 mag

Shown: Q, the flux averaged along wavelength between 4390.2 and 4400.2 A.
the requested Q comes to 16.9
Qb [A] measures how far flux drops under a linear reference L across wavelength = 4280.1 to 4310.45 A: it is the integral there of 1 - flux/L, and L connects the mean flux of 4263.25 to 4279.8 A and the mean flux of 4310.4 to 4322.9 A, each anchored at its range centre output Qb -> 4.4 A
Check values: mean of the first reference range 15.8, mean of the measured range 13.7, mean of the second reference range 16.2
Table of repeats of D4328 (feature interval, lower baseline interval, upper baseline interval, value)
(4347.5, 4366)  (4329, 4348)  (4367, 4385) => -1.3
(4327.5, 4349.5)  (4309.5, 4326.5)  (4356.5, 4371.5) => 0.4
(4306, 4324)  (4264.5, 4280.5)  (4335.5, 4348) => 0.5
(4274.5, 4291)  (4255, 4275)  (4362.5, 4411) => 0.3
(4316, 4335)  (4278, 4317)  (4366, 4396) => -2.5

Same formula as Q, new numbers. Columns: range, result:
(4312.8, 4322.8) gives 17.3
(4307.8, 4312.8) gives 11.2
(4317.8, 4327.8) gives 16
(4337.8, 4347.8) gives 14.5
